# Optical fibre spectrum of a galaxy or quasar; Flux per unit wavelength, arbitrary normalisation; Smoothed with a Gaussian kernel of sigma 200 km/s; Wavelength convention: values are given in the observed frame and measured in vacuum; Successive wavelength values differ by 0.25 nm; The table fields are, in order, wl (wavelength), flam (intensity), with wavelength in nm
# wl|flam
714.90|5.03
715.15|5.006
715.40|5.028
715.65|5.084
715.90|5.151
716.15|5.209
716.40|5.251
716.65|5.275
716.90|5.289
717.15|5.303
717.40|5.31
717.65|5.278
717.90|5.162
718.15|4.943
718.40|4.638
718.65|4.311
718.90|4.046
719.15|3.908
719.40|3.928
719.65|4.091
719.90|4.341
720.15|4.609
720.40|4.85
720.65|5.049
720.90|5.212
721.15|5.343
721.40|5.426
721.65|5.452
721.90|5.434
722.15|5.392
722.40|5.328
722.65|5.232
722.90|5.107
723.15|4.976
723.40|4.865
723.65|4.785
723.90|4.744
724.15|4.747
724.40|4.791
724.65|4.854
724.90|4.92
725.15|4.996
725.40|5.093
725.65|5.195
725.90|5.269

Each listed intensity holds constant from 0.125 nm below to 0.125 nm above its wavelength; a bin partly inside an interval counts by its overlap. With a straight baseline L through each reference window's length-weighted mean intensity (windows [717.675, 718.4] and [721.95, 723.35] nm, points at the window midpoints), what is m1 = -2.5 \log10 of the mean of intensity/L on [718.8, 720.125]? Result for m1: 0.23 mag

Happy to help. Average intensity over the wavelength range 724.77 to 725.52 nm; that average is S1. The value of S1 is 5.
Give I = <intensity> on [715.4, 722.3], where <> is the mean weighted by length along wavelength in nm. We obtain 4.94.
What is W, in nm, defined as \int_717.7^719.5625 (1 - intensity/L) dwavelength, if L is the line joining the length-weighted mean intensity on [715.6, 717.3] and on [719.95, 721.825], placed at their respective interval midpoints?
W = 0.26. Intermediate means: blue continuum 5.23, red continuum 5.11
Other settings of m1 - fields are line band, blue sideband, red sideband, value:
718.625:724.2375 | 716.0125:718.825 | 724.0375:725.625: 0.032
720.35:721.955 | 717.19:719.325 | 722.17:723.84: -0.073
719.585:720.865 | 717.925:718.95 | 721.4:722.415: 0.081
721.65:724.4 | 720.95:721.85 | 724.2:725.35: 0.019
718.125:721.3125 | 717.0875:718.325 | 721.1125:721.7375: 0.165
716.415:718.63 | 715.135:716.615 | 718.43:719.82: -0.112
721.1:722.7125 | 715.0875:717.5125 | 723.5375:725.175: -0.093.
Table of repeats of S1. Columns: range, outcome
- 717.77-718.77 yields 4.77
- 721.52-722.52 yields 5.4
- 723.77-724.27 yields 4.75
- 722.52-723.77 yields 5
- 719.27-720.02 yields 4.12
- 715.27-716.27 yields 5.12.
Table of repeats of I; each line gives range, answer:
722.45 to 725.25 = 4.92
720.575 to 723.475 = 5.24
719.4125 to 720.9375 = 4.61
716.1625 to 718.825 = 5.06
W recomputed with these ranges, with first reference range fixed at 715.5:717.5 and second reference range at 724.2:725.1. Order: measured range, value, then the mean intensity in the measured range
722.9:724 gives 0.01 nm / 4.87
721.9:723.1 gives -0.07 nm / 5.26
